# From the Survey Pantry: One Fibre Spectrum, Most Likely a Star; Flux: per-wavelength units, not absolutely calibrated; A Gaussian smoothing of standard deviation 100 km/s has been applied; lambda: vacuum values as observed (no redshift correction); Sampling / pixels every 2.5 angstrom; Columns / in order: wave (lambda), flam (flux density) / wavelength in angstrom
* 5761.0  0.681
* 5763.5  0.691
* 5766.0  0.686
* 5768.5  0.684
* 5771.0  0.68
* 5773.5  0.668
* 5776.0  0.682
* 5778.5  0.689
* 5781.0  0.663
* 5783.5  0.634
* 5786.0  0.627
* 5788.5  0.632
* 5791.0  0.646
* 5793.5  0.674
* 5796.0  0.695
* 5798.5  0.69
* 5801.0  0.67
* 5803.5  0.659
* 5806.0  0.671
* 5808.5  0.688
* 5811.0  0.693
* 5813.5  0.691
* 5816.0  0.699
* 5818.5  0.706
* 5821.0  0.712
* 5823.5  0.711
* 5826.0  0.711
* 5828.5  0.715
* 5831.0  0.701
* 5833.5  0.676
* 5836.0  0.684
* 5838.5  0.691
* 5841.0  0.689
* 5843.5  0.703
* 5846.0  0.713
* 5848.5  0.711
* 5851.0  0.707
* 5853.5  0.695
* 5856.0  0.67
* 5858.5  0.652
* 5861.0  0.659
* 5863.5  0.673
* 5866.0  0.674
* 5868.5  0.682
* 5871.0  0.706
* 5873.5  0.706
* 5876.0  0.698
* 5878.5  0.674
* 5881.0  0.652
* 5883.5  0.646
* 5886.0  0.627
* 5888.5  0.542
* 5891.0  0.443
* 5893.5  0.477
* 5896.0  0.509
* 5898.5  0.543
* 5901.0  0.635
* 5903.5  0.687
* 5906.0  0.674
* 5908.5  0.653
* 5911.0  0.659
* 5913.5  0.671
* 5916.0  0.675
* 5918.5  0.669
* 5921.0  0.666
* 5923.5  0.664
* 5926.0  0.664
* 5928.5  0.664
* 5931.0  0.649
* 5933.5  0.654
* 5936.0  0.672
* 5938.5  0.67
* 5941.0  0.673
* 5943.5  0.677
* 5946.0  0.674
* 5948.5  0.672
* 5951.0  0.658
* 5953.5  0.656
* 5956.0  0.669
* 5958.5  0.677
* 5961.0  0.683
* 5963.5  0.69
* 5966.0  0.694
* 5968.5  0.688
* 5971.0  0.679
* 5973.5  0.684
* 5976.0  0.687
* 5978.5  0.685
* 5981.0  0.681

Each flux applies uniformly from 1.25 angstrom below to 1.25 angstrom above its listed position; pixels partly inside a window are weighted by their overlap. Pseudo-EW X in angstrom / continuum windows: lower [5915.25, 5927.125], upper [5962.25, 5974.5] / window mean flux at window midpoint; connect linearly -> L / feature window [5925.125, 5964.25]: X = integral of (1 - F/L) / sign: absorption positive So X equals 0.5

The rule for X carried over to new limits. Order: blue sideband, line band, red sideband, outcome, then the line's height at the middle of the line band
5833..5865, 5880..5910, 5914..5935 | 3.6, 0.673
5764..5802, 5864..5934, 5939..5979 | 3.8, 0.674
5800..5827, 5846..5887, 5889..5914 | -3.1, 0.631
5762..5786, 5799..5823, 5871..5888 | -0.7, 0.67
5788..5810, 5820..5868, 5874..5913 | -3.7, 0.642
